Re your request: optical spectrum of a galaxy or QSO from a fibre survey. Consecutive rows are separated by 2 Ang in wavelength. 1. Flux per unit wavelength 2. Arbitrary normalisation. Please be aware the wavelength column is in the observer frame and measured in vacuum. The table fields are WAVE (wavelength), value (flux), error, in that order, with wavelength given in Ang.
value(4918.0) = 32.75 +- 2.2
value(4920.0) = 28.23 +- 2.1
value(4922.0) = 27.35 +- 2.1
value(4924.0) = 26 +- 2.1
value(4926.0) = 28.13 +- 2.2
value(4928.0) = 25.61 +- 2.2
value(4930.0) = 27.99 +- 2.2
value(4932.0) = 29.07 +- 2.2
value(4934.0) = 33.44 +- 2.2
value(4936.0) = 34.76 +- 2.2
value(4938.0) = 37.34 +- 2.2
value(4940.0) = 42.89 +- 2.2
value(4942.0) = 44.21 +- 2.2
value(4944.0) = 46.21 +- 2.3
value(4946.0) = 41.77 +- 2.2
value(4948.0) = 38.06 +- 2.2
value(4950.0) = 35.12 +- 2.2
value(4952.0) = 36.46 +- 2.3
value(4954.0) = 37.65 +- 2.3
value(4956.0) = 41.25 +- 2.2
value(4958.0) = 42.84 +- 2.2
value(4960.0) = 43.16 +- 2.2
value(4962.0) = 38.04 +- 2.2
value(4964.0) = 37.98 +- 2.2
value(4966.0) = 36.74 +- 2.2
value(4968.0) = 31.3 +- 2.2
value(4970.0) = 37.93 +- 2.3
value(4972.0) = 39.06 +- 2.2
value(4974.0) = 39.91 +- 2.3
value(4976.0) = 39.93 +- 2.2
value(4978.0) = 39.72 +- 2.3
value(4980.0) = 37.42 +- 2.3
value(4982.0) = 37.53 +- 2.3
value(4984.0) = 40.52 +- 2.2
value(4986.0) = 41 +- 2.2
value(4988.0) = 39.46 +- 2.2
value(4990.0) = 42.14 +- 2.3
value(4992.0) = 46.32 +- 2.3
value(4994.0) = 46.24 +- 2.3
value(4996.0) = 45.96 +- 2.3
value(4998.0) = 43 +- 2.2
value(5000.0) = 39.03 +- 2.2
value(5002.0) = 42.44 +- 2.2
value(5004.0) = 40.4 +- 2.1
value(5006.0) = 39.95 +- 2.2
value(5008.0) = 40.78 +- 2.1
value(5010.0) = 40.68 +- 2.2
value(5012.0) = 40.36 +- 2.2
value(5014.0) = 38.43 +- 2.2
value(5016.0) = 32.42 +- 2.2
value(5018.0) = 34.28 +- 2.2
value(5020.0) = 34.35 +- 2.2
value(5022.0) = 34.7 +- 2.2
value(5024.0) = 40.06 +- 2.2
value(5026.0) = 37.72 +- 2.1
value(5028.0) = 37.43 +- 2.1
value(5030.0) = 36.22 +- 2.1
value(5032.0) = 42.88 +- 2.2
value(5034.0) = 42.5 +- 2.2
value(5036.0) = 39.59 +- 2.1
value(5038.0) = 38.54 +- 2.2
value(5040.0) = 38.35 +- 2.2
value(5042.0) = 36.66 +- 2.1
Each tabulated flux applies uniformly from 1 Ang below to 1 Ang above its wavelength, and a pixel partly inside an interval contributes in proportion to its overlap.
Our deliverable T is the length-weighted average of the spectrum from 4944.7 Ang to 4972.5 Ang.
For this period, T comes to 38.5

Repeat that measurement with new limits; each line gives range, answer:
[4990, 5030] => 39.7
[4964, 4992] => 38.9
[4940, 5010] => 40.3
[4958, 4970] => 37.9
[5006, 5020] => 37.7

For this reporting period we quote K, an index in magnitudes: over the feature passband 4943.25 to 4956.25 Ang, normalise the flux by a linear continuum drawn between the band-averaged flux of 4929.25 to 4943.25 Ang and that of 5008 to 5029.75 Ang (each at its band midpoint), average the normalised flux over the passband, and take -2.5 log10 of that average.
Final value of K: -0.09 mag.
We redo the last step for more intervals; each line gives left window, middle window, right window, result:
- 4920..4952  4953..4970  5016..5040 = -0.096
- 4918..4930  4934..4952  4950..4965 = -0.156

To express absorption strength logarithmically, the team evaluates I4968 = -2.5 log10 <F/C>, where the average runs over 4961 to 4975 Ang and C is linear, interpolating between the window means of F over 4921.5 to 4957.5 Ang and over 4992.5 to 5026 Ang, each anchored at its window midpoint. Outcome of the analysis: 0.00 mag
